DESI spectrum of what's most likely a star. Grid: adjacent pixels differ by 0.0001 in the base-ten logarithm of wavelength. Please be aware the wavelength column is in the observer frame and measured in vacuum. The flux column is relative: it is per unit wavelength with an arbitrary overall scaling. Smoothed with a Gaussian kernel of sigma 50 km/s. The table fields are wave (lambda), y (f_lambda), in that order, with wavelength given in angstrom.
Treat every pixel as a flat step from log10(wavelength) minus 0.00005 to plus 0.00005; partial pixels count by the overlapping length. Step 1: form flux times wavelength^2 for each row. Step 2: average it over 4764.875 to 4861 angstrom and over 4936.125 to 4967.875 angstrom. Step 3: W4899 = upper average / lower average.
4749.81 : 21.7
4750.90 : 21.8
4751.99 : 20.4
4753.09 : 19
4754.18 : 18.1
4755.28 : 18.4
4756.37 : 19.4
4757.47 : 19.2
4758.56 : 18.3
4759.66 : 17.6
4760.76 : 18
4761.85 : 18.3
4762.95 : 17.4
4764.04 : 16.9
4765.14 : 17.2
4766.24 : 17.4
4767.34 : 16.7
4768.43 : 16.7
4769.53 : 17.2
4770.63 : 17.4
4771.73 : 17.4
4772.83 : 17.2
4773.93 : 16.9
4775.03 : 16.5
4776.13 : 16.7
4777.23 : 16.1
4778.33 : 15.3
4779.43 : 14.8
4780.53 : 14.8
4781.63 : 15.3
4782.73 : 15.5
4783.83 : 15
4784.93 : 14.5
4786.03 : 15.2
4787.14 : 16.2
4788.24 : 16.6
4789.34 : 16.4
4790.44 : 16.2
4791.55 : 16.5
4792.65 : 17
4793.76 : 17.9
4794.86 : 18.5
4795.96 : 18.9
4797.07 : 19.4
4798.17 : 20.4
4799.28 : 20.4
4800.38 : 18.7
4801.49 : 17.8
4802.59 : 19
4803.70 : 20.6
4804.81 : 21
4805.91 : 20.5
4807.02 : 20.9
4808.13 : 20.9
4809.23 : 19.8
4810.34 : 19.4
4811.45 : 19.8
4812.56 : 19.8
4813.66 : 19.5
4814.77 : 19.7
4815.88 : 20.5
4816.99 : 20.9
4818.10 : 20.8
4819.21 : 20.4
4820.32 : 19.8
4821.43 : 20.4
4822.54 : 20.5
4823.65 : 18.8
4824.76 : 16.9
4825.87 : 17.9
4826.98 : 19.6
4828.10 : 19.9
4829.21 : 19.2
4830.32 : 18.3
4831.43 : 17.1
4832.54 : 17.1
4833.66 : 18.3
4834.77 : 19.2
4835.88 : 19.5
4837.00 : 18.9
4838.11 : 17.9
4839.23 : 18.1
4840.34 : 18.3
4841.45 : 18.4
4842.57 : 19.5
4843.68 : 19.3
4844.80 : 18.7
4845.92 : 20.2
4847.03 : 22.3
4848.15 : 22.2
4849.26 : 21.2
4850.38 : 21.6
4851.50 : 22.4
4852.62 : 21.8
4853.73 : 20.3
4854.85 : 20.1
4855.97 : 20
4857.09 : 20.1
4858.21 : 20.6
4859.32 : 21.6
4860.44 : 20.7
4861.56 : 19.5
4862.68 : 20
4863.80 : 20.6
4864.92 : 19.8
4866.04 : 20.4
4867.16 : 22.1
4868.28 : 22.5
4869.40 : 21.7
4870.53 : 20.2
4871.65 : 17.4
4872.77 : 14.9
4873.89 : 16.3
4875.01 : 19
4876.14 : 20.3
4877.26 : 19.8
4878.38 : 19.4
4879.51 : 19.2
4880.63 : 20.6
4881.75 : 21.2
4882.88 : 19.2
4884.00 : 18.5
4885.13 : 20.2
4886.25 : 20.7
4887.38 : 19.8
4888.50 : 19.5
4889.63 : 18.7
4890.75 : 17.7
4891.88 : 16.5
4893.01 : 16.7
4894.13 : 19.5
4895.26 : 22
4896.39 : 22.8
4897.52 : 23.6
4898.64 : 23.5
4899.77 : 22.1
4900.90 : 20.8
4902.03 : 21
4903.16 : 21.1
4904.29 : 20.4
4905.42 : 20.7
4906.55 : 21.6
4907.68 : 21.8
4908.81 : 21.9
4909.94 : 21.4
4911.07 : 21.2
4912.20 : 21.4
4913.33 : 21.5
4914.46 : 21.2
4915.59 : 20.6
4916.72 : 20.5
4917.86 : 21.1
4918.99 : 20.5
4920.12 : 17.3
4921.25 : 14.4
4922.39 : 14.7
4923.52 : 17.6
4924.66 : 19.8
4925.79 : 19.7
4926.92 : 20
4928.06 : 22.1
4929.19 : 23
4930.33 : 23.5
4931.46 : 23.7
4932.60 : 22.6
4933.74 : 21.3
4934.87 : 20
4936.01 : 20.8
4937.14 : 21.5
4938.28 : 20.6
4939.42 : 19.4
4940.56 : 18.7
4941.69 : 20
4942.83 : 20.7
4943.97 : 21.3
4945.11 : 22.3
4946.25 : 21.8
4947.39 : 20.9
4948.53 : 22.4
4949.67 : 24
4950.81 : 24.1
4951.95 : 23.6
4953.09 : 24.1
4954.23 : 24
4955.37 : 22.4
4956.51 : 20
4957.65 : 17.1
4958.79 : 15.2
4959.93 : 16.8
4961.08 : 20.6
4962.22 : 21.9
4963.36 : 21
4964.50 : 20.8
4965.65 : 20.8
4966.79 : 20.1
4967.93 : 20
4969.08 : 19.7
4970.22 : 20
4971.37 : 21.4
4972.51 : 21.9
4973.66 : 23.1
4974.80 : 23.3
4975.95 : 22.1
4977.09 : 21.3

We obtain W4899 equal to 1.19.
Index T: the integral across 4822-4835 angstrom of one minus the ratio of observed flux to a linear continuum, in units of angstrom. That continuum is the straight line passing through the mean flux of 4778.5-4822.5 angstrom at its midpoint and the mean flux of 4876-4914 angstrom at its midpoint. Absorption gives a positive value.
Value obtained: 0.3 angstrom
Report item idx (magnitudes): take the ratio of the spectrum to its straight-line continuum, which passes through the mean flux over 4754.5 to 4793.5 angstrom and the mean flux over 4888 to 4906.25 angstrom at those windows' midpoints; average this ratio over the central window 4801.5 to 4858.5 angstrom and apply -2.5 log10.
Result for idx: -0.075 mag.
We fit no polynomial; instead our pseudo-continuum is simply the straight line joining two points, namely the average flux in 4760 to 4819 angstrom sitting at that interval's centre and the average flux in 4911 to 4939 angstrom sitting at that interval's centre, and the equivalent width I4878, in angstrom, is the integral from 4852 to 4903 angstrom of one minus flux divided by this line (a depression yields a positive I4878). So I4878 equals -1.4 angstrom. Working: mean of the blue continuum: 17.9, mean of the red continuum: 20.4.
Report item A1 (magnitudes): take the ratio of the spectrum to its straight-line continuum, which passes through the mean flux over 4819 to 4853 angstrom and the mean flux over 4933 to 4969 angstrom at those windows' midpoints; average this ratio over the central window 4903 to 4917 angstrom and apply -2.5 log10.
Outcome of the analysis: -0.04 mag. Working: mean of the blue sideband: 19.5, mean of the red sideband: 20.9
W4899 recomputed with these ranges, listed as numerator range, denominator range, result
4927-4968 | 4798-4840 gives 1.15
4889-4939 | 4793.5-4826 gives 1.09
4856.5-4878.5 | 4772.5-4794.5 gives 1.28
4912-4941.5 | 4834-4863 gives 1.04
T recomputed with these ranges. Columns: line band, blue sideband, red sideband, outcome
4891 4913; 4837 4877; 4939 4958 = -0.22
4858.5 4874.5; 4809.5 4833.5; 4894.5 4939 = 0.17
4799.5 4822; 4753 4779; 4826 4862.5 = -1.53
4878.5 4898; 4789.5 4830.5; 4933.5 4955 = 0.89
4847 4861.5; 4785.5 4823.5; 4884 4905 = -0.93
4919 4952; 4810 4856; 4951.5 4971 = -0.65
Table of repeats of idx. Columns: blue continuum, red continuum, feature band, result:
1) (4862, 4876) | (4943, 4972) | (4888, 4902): -0.016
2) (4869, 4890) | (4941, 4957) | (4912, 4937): 0.045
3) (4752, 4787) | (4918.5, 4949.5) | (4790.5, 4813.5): -0.097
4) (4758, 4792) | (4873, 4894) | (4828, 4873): -0.090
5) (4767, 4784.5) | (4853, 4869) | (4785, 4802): -0.031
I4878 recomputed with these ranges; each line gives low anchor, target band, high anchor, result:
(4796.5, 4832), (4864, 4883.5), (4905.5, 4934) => 0.49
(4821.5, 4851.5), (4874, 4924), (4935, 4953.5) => 1.35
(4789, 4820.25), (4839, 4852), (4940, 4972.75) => -0.28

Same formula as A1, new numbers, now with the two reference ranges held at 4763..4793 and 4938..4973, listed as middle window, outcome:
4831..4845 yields -0.04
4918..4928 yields 0.10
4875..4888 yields -0.05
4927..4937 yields -0.09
